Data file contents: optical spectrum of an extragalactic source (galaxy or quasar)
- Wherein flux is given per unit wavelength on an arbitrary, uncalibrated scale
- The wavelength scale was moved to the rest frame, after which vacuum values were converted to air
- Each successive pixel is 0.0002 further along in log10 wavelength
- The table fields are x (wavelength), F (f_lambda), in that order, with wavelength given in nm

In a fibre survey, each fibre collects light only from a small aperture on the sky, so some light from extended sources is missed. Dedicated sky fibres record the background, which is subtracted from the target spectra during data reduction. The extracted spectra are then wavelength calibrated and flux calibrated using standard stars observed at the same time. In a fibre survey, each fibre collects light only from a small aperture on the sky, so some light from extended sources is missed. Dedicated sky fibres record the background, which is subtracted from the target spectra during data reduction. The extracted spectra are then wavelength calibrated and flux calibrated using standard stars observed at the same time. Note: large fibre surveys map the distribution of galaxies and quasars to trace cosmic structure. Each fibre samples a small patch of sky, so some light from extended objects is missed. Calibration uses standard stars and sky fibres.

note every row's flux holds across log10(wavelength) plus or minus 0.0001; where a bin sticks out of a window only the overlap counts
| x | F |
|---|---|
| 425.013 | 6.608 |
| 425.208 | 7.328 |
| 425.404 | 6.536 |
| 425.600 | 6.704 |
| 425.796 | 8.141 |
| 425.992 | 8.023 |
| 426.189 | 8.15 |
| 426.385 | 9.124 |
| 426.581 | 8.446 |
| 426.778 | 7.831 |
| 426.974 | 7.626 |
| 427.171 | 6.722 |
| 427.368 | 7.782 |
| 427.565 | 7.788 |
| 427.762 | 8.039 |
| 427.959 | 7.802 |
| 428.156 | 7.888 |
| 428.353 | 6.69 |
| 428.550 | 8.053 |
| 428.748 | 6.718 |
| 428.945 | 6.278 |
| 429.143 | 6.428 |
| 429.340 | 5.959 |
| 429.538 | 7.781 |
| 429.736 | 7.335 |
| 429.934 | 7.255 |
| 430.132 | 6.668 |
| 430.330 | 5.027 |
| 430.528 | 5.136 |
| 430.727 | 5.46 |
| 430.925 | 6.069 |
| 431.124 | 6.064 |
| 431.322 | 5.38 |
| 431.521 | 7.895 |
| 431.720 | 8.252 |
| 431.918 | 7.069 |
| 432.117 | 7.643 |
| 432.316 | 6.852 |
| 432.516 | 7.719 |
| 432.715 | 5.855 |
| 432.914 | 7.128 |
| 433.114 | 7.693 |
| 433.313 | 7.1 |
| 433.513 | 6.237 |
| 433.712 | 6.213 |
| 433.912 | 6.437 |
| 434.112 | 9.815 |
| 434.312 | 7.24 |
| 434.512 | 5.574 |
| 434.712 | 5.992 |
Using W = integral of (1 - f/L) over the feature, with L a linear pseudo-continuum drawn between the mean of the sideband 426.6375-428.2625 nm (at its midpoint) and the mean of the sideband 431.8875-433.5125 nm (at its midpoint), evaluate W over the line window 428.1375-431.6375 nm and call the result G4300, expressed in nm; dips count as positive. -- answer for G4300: 0.414 nm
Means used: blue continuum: 7.7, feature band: 6.54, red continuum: 7.08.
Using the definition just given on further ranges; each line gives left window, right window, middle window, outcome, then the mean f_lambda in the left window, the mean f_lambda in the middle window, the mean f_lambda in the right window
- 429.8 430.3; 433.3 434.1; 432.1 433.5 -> -0.06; 6.72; 7.05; 6.8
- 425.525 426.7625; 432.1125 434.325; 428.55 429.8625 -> 0.14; 8.1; 6.86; 7.14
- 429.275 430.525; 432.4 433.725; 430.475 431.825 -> 0.07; 6.57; 6.37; 6.89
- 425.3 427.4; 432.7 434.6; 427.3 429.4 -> 0.08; 7.73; 7.24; 6.99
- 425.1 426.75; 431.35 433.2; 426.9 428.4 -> 0.02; 7.8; 7.57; 7.26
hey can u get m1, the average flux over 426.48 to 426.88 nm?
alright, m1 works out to 8.15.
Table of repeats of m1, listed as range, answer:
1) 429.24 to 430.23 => 7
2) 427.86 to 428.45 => 7.47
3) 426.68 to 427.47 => 7.49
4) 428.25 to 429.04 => 6.95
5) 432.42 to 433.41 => 7.1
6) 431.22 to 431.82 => 7.18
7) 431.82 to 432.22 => 7.35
